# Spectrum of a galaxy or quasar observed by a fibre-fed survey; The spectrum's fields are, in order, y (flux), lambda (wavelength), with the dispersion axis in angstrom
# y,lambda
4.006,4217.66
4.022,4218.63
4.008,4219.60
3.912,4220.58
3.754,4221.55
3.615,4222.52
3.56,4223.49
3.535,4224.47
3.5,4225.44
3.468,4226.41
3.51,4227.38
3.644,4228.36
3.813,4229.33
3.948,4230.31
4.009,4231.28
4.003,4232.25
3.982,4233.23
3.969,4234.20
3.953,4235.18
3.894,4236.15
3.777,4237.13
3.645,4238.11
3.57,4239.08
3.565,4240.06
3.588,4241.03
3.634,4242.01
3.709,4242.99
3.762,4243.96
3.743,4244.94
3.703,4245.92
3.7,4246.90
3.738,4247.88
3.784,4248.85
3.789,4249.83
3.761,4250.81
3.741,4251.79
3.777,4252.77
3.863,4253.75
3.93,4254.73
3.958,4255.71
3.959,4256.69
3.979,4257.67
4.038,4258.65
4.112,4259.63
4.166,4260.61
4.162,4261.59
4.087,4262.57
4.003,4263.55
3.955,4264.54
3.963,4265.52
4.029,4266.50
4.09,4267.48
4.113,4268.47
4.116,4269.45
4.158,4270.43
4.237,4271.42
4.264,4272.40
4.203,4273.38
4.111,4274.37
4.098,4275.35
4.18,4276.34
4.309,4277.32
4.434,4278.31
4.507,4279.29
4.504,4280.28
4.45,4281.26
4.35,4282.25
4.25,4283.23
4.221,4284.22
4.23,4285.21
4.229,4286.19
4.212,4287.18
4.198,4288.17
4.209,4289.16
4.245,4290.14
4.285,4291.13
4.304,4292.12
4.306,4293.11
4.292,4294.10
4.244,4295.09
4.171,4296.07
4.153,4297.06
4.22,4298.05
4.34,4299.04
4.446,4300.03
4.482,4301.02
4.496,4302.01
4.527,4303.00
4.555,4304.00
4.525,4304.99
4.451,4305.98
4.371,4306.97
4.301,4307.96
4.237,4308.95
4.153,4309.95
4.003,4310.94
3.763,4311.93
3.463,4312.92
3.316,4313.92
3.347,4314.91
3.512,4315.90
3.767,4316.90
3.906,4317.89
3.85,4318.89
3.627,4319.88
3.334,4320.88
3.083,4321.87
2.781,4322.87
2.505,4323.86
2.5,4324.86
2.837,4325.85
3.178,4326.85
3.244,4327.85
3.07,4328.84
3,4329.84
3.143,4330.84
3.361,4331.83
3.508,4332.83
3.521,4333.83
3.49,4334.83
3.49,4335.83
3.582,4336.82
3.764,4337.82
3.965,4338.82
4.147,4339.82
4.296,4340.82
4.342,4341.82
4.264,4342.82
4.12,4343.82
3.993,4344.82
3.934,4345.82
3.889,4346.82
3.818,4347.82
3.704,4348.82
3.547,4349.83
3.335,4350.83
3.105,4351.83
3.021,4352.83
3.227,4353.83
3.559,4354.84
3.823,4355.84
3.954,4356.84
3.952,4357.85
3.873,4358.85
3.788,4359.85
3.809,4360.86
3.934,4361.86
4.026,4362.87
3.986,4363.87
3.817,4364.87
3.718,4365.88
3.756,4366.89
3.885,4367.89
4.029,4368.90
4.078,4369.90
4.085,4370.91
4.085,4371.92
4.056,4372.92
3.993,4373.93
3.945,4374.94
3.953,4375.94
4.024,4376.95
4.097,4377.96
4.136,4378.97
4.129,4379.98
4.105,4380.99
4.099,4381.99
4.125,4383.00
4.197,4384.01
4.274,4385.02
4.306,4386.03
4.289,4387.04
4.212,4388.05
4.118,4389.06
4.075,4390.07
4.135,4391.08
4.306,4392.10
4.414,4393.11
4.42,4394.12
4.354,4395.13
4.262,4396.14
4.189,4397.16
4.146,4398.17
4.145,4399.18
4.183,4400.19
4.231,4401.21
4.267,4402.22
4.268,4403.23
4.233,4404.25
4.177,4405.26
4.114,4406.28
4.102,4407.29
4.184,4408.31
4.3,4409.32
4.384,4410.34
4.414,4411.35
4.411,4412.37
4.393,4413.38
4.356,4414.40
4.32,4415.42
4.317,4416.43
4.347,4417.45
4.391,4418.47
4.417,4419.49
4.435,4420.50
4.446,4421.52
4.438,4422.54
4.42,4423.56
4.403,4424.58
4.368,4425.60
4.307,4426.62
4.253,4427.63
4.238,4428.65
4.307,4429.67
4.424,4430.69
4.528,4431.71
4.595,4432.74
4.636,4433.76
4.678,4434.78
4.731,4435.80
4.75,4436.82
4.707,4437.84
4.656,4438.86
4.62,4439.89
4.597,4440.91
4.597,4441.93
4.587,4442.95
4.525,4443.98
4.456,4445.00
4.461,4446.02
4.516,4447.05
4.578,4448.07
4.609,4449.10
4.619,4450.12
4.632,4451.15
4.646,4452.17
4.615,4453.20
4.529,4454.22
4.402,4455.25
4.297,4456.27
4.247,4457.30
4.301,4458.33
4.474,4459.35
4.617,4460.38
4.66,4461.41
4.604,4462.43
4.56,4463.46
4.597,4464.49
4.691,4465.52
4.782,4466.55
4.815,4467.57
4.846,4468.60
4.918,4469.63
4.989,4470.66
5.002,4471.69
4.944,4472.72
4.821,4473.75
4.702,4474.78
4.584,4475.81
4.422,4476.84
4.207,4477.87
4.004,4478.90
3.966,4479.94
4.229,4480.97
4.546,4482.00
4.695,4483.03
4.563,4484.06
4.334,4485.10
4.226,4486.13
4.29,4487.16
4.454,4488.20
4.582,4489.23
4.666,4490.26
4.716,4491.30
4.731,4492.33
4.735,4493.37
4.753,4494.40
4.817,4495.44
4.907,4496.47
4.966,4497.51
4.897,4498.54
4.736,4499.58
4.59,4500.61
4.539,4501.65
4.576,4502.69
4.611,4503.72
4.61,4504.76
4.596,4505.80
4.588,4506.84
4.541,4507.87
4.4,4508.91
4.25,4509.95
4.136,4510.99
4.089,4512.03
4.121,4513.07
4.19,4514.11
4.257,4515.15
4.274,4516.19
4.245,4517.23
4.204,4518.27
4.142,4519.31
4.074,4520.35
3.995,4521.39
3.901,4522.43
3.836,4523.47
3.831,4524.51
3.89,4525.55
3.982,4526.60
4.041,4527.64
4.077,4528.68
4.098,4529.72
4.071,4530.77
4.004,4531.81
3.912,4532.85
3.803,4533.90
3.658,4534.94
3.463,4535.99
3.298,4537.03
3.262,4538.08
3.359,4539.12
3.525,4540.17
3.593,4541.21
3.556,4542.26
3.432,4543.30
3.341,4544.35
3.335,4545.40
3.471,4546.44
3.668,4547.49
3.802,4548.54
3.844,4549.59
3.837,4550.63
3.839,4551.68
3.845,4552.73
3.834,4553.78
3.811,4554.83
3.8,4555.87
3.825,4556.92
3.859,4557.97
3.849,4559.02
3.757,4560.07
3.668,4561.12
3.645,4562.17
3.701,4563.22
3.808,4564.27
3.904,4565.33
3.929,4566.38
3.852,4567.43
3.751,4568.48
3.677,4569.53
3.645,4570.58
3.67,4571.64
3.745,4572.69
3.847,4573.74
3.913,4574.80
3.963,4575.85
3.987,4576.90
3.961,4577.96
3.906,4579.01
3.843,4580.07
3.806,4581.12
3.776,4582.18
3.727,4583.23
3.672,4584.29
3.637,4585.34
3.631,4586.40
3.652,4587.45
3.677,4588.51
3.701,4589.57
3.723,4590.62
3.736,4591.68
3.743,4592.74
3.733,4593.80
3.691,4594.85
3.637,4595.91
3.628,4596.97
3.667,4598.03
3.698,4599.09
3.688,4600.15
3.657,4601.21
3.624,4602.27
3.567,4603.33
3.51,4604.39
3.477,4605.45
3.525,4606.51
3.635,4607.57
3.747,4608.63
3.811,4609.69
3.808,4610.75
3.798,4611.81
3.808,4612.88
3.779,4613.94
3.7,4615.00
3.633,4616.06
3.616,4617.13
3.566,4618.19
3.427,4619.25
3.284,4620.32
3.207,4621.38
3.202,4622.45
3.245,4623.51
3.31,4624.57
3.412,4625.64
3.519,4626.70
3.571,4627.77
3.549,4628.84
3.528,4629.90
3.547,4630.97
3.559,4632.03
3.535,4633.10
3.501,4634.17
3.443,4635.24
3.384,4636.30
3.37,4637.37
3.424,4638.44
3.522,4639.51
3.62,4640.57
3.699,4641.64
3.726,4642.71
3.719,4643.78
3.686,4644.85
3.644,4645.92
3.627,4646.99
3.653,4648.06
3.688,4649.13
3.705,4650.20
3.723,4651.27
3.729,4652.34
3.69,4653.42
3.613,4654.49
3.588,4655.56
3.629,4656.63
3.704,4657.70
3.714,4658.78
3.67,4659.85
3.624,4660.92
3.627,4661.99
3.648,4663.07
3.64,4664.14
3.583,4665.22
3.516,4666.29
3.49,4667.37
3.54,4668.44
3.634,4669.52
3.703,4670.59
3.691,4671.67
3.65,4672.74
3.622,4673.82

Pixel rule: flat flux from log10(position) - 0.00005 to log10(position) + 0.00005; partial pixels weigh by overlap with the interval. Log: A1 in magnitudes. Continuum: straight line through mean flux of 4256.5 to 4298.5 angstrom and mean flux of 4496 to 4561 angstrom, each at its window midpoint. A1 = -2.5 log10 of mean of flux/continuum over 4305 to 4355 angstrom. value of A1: 0.16 mag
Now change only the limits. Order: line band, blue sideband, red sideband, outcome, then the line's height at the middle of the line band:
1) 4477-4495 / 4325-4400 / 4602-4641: -0.20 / 3.71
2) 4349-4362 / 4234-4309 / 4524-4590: 0.11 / 4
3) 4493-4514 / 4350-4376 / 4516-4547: -0.20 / 3.79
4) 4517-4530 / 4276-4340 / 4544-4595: -0.07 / 3.78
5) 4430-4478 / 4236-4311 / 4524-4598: -0.19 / 3.88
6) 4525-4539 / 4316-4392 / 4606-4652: -0.05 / 3.64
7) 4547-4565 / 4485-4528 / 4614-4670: 0.08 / 4.09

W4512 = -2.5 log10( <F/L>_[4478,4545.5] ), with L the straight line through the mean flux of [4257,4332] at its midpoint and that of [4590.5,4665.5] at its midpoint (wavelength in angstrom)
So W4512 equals -0.126 mag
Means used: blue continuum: 3.97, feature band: 4.19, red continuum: 3.6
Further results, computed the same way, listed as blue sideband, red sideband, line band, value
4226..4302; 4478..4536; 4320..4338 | 0.277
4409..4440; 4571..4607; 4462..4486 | -0.090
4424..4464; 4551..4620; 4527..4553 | 0.085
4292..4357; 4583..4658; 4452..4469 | -0.232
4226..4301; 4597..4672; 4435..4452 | -0.204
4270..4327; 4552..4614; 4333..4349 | 0.025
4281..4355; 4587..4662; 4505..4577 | -0.059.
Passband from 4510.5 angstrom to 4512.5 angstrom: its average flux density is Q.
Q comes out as 4.11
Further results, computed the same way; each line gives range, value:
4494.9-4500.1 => 4.87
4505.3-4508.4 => 4.58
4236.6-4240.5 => 3.64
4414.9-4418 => 4.33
